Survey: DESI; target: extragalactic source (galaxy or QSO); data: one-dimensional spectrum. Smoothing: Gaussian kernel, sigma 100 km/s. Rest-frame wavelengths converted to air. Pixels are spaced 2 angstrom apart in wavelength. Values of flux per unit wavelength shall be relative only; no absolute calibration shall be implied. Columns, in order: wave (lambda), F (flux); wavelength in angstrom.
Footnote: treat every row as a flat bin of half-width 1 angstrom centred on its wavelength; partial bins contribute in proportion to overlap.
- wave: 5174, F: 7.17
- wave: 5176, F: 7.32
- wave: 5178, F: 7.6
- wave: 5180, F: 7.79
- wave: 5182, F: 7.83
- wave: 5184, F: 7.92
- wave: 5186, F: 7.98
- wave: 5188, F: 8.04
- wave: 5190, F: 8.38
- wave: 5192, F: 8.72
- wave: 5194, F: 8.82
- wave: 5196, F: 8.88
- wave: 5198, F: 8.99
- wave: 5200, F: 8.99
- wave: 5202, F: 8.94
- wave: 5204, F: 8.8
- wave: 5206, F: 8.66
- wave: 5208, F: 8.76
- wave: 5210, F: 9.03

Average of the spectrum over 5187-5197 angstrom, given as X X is 8.57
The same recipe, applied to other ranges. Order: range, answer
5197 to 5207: 8.88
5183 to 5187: 7.95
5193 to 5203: 8.92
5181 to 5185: 7.88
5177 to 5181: 7.7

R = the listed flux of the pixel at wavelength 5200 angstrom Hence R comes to 8.99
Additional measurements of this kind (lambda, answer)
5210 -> 9.03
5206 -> 8.66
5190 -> 8.38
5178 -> 7.6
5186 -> 7.98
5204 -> 8.8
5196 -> 8.88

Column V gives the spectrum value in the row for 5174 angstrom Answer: 7.17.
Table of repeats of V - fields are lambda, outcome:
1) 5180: 7.79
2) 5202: 8.94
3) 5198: 8.99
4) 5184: 7.92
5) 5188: 8.04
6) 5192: 8.72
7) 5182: 7.83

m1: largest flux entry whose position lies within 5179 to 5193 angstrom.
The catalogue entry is 8.72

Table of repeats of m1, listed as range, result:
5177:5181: 7.79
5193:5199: 8.99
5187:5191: 8.38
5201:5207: 8.94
